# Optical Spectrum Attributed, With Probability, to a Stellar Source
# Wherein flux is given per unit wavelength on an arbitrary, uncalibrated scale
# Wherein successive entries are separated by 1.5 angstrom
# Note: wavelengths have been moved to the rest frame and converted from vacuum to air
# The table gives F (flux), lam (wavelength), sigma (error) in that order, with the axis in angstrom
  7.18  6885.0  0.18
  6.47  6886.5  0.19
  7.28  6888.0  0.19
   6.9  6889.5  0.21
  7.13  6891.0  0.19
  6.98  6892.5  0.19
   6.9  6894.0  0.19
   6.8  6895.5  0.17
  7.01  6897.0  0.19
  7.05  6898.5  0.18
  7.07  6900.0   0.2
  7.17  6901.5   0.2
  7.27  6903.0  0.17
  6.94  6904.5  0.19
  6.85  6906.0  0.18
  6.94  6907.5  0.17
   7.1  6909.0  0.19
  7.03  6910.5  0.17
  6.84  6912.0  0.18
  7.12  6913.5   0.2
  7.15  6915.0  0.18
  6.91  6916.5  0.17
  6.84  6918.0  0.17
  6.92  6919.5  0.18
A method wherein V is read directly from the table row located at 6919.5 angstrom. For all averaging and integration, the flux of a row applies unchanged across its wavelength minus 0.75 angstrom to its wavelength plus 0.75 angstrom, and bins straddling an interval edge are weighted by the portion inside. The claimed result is 6.92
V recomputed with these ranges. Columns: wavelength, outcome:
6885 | 7.18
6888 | 7.28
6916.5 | 6.91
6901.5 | 7.17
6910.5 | 7.03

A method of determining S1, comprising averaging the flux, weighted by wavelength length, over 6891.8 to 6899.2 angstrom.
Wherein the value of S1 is 6.95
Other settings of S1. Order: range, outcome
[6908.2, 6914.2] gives 7.02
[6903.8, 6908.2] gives 6.91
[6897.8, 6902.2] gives 7.1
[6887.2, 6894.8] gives 7.03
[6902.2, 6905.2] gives 7.11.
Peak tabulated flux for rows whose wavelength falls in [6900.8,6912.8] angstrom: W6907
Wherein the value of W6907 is 7.27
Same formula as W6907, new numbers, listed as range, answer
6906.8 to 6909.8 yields 7.1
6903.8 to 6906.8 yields 6.94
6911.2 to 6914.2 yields 7.12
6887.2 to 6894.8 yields 7.28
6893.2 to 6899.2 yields 7.05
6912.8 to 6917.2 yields 7.15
